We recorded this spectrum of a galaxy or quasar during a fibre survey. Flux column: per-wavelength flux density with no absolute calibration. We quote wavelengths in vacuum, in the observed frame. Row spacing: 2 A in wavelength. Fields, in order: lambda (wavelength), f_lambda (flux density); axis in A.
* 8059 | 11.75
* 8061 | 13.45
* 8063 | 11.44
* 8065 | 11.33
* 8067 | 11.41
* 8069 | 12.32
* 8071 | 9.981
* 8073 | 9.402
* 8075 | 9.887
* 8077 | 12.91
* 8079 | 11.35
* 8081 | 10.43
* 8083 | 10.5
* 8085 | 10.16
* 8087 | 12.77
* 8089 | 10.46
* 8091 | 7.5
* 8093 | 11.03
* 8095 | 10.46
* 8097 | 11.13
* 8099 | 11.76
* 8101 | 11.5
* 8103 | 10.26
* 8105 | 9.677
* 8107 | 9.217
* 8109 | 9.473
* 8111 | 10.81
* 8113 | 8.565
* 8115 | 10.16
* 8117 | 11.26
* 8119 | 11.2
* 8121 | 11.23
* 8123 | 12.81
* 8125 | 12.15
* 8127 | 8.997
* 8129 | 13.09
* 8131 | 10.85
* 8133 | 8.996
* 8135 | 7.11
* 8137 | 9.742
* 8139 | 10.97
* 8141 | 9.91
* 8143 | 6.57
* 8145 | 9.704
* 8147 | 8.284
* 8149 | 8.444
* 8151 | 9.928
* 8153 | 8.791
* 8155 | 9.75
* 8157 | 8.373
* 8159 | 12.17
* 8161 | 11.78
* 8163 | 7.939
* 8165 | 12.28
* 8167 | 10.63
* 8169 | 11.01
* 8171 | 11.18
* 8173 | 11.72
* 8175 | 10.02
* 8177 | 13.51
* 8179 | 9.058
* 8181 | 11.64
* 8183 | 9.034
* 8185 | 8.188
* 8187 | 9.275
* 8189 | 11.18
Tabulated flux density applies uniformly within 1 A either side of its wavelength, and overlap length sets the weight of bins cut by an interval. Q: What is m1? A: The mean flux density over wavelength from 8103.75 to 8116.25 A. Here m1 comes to 9.69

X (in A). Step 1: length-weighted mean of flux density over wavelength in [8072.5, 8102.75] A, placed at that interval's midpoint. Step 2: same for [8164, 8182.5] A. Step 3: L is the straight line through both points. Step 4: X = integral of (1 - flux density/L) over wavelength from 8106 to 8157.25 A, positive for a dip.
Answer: 5.06 A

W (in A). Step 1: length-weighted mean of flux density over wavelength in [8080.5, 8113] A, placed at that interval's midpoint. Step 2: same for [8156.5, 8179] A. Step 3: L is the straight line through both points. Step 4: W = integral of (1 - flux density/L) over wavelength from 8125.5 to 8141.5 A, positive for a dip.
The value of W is 1.0 A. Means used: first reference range 10.4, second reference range 10.9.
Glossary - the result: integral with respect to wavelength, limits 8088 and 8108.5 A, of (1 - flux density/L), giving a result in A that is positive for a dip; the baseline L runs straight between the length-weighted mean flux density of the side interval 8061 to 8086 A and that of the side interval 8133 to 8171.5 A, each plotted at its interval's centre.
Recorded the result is 0.6 A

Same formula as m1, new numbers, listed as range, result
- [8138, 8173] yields 9.92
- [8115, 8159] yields 9.97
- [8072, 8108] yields 10.6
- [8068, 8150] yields 10.3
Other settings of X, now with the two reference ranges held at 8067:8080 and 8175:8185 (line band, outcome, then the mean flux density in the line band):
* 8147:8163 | 1.4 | 9.67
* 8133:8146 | 2.0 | 9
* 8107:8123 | 0.5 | 10.5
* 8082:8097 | 0.6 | 10.5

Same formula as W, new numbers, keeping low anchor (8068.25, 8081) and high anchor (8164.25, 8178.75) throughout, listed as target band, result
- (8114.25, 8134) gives 0.07 A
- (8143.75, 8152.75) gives 1.79 A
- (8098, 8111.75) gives 0.83 A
